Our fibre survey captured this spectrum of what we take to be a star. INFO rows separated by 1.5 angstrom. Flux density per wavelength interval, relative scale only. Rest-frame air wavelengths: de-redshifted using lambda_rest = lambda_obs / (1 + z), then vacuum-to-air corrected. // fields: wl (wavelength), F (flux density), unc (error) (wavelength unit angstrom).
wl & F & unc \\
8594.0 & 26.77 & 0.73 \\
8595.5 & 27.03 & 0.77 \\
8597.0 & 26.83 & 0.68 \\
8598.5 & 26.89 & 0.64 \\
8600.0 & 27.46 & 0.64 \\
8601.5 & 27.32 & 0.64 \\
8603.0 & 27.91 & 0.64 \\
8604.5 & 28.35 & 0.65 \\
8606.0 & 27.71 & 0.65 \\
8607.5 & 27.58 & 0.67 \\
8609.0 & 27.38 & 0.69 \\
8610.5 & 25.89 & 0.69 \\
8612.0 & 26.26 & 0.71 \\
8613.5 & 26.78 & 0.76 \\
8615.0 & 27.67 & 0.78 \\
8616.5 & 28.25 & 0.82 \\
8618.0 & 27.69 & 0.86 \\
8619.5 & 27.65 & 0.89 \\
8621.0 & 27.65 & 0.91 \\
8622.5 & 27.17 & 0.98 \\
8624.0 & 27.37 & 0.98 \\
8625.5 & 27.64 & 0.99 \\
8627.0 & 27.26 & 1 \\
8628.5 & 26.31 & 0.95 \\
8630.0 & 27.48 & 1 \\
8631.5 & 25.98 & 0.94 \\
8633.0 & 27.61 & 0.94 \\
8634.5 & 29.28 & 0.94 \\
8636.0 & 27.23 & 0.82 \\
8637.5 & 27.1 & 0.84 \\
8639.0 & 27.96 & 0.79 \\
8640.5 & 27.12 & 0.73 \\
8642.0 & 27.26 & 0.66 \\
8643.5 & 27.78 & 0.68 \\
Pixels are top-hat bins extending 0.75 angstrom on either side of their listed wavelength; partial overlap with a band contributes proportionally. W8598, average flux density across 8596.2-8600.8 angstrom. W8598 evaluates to 27.1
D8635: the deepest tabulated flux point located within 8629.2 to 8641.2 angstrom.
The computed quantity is 25.98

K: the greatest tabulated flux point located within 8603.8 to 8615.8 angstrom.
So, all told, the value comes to 28.35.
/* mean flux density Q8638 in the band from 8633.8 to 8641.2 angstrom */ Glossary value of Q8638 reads 27.7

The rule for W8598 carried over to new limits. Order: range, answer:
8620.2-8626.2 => 27.5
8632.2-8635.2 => 28.4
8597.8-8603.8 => 27.4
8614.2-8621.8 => 27.8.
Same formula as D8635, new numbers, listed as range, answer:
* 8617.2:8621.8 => 27.65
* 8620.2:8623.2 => 27.17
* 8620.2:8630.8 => 26.31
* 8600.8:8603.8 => 27.32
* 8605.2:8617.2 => 25.89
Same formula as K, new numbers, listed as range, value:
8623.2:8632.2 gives 27.64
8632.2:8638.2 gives 29.28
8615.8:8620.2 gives 28.25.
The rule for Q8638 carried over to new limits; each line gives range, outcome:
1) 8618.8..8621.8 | 27.6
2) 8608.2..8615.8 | 26.8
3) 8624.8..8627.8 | 27.4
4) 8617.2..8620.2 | 27.7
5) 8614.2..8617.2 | 27.9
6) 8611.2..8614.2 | 26.5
